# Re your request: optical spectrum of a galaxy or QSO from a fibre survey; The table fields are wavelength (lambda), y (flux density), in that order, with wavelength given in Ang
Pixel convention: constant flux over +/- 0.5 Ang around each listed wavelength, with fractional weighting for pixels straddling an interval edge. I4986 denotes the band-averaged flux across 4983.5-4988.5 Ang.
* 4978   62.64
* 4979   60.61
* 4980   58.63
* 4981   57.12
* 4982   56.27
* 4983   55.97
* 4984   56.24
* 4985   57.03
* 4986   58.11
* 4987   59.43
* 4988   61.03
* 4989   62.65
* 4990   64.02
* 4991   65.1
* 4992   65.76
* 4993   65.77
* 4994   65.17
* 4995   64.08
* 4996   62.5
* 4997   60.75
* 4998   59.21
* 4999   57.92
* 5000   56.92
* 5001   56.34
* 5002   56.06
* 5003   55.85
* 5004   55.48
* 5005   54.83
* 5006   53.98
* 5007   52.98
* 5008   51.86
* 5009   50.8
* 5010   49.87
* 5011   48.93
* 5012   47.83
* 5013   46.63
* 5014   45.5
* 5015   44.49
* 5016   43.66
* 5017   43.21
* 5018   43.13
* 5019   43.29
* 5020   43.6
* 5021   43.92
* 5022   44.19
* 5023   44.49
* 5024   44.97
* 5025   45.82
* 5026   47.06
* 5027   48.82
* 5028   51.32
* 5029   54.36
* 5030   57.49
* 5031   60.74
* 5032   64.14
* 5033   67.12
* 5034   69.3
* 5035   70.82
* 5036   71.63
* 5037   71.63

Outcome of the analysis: 58.4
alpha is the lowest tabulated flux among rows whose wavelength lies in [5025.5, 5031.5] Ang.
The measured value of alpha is 47.06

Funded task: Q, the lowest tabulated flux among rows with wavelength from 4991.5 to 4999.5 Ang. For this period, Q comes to 57.92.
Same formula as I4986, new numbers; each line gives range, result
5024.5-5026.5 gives 46.4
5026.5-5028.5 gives 50.1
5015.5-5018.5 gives 43.3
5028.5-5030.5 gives 55.9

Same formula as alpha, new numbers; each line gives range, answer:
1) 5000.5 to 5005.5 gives 54.83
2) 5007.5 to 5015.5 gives 44.49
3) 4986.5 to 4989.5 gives 59.43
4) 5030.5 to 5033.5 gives 60.74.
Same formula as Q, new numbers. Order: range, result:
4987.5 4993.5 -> 61.03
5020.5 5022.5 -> 43.92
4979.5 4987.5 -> 55.97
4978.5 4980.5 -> 58.63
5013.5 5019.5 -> 43.13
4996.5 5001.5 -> 56.34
